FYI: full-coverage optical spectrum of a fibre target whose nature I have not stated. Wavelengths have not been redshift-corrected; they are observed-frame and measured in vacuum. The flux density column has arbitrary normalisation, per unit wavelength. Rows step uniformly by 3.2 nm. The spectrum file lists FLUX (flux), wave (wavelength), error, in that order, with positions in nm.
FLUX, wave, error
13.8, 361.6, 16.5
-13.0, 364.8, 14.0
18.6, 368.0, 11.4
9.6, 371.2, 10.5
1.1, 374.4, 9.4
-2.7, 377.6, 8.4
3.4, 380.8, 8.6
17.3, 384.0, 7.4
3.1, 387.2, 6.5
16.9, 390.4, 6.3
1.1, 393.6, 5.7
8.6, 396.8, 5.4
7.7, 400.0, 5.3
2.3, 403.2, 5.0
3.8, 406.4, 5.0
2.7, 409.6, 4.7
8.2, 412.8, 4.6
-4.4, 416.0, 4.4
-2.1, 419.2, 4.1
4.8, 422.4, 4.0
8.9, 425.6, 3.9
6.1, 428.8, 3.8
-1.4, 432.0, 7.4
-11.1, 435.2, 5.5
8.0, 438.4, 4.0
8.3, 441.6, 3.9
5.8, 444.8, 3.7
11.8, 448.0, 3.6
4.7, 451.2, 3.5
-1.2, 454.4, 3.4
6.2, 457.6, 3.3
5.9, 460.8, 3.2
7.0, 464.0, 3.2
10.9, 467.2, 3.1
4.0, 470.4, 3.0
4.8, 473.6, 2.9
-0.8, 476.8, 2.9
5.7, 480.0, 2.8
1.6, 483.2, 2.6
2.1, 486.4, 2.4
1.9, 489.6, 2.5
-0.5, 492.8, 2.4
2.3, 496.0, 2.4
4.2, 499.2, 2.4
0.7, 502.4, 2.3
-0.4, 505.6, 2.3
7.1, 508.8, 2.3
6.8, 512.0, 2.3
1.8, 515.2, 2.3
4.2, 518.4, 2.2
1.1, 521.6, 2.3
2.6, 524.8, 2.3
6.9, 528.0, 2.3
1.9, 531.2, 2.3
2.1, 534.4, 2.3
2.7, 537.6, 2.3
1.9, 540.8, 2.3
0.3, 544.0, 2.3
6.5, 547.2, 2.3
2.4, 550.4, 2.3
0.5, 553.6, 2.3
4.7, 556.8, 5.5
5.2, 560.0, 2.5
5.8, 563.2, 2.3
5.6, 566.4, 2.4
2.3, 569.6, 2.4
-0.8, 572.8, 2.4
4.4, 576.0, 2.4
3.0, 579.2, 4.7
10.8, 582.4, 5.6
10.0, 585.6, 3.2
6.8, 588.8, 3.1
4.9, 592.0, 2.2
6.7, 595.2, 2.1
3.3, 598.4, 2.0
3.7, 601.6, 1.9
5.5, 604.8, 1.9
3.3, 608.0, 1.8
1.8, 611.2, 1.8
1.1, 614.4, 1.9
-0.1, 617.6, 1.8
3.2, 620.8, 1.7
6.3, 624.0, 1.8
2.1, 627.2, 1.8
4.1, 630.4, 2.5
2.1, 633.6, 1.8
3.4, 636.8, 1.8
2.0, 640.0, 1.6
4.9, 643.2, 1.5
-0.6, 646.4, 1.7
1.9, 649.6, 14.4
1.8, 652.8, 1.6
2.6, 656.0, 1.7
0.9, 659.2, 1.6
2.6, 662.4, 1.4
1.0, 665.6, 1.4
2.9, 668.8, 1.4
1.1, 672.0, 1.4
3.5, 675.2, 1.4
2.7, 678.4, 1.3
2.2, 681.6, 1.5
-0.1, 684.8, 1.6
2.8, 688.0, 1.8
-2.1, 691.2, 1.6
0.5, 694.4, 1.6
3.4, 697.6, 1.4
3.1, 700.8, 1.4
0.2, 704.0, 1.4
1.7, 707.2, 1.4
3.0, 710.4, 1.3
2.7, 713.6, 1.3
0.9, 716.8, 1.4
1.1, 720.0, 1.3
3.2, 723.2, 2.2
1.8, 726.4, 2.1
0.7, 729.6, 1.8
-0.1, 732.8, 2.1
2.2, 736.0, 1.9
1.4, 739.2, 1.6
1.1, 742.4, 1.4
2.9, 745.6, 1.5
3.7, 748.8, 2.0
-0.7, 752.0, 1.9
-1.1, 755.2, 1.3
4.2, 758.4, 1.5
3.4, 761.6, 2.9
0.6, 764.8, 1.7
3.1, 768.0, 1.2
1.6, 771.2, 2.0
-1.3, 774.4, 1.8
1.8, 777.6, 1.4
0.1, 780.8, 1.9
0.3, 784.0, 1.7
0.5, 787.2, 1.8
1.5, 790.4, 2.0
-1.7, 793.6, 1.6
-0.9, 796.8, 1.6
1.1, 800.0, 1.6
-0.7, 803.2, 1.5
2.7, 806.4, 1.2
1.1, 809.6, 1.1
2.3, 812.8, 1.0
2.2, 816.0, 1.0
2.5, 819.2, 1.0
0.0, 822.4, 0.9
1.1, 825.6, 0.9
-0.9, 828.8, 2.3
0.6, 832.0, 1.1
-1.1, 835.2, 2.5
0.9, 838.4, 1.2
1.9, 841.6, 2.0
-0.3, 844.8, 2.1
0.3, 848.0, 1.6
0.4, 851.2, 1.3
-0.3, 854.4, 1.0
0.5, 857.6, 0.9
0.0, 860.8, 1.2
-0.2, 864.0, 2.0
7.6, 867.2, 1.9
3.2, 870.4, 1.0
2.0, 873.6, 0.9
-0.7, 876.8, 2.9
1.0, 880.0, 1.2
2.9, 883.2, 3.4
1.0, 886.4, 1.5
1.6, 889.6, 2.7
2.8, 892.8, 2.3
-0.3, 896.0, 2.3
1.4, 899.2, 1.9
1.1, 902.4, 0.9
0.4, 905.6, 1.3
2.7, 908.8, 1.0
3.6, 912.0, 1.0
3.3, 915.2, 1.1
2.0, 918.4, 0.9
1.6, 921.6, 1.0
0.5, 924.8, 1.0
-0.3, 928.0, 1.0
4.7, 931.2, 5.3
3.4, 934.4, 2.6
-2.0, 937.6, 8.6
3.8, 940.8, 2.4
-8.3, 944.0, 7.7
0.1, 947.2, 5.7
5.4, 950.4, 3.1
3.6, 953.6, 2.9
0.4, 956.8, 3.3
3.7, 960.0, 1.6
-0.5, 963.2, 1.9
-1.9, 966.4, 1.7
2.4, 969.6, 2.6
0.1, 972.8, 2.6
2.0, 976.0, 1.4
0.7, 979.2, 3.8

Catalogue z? 1.327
